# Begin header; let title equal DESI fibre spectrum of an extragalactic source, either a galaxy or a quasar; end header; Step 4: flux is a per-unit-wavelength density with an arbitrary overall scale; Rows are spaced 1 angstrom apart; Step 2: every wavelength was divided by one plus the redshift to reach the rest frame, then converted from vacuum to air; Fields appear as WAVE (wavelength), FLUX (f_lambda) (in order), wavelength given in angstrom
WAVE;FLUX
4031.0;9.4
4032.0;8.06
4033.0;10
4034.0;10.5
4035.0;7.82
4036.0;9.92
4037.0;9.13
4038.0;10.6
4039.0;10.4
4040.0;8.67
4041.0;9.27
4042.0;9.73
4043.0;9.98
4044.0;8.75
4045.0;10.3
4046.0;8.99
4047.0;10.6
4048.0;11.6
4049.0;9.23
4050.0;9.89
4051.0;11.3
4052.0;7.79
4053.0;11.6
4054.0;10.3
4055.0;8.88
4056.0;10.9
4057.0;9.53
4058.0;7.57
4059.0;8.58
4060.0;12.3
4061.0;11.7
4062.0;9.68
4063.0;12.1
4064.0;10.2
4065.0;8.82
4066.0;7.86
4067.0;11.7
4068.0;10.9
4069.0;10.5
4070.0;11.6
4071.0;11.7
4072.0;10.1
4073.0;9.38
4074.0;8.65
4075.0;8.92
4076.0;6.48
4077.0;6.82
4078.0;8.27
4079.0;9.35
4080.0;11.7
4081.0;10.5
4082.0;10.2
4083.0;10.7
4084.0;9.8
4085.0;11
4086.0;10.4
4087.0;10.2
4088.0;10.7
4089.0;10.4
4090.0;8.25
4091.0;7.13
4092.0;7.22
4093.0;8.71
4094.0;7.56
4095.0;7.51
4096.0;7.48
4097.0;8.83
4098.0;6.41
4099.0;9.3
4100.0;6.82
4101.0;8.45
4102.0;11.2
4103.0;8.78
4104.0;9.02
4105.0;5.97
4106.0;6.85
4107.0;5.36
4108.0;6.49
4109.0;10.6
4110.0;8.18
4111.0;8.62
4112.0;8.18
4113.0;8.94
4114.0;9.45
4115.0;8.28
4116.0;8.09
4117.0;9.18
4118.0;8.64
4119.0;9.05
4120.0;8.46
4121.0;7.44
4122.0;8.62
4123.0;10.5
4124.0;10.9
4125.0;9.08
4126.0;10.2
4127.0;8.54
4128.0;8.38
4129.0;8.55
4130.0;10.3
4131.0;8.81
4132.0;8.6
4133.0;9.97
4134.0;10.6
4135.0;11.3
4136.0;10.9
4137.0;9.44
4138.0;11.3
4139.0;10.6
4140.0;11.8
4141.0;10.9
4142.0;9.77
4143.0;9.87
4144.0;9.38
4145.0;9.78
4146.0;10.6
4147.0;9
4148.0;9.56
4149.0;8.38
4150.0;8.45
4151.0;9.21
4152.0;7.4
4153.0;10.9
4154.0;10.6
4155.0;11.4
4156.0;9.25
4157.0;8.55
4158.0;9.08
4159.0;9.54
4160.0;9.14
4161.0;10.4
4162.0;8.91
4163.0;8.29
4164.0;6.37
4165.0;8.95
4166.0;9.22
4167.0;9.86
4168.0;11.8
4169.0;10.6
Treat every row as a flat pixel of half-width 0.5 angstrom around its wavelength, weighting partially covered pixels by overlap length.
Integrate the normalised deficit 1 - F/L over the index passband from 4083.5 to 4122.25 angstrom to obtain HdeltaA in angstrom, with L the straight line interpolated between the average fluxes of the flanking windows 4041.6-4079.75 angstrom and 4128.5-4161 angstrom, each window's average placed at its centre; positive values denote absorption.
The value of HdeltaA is 5.1 angstrom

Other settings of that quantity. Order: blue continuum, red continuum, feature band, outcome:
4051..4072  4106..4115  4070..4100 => 0.49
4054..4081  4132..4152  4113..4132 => 1.71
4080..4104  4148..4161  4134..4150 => -1.40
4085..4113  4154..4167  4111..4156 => -3.49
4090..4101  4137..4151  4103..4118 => 0.54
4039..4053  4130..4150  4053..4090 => -0.40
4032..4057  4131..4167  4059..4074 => -1.10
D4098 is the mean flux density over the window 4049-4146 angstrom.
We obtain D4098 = 9.35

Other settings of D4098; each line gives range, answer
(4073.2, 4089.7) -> 9.61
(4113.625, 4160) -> 9.53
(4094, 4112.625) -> 8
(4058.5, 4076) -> 10.2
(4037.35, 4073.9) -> 10.1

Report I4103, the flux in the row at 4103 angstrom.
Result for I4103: 8.78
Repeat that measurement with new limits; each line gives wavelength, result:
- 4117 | 9.18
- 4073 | 9.38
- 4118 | 8.64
